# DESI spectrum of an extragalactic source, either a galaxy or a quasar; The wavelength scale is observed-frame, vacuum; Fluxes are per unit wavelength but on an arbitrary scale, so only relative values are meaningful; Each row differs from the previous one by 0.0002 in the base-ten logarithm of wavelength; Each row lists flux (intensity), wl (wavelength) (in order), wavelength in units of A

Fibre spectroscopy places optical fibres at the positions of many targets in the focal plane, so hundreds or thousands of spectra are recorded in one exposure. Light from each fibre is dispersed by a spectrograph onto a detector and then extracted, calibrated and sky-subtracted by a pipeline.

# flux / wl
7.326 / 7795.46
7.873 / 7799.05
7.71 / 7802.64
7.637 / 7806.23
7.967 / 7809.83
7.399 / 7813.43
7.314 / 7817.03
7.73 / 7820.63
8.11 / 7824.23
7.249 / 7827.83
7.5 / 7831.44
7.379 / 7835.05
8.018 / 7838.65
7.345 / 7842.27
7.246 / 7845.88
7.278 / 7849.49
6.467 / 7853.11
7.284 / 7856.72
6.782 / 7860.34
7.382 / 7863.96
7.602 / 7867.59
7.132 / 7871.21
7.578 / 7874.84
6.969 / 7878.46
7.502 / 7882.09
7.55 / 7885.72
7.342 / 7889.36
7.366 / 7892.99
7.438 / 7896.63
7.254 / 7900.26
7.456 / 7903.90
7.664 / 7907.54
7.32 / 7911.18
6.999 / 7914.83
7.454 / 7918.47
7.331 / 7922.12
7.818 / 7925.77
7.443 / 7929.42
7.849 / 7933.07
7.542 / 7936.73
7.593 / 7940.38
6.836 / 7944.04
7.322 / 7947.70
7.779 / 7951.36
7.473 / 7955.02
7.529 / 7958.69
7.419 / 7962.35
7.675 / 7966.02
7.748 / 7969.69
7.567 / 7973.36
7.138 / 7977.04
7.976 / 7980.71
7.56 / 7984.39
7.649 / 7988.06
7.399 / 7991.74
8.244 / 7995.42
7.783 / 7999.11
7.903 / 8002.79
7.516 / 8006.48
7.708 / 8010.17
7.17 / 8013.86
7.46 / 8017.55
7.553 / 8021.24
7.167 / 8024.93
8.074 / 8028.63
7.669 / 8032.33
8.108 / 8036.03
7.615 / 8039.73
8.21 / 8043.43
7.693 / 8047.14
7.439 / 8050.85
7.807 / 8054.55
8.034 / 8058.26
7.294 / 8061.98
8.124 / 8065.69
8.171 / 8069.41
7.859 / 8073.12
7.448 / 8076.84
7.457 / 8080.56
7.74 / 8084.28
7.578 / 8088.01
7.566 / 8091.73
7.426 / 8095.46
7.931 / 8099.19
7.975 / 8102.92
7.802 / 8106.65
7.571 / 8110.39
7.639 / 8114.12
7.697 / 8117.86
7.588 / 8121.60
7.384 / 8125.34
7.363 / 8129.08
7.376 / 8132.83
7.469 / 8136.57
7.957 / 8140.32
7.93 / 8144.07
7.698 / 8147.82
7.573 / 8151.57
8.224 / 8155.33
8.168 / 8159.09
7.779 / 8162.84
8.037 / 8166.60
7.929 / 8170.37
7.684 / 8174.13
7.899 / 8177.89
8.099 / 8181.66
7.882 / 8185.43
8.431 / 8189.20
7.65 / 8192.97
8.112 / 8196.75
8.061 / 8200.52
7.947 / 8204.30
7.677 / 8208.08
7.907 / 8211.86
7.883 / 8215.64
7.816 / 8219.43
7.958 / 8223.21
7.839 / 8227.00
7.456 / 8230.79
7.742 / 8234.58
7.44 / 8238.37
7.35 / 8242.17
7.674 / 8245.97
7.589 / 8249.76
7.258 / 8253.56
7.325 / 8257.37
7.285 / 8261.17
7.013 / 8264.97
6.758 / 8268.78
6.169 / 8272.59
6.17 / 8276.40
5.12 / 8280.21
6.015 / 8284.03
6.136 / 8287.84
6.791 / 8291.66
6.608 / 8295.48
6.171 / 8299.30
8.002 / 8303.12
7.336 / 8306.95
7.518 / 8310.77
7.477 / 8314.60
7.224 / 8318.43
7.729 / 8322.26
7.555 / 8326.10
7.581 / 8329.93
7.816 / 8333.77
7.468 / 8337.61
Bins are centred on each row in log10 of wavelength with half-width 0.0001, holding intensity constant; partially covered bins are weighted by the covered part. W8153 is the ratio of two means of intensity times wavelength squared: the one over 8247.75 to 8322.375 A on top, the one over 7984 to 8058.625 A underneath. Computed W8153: 1.0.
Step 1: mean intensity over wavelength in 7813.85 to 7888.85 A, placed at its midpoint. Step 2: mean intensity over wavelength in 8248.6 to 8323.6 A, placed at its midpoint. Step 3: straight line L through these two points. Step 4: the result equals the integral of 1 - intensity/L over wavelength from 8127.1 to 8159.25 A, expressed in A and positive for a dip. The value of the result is -3.2 A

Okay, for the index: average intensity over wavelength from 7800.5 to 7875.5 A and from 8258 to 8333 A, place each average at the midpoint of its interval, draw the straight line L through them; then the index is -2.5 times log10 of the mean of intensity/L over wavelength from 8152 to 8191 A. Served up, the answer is -0.14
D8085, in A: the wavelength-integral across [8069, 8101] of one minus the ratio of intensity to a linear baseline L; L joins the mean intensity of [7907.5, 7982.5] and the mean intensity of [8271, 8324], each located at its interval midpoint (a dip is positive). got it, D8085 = -2.1 A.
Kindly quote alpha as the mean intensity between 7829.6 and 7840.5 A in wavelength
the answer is 7.63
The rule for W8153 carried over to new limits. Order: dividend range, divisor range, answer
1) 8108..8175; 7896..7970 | 1.09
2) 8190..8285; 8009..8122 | 1.00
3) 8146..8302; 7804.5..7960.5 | 1.09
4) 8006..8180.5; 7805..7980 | 1.09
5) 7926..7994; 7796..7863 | 1.05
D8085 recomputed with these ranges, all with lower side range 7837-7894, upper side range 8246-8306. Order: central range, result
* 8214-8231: -2.5 A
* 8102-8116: -1.5 A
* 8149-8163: -2.1 A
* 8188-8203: -2.6 A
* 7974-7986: -0.7 A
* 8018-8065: -4.4 A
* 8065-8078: -1.6 A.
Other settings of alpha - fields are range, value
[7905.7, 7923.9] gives 7.35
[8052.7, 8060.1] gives 7.92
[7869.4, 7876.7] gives 7.36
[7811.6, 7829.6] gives 7.56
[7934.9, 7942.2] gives 7.57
